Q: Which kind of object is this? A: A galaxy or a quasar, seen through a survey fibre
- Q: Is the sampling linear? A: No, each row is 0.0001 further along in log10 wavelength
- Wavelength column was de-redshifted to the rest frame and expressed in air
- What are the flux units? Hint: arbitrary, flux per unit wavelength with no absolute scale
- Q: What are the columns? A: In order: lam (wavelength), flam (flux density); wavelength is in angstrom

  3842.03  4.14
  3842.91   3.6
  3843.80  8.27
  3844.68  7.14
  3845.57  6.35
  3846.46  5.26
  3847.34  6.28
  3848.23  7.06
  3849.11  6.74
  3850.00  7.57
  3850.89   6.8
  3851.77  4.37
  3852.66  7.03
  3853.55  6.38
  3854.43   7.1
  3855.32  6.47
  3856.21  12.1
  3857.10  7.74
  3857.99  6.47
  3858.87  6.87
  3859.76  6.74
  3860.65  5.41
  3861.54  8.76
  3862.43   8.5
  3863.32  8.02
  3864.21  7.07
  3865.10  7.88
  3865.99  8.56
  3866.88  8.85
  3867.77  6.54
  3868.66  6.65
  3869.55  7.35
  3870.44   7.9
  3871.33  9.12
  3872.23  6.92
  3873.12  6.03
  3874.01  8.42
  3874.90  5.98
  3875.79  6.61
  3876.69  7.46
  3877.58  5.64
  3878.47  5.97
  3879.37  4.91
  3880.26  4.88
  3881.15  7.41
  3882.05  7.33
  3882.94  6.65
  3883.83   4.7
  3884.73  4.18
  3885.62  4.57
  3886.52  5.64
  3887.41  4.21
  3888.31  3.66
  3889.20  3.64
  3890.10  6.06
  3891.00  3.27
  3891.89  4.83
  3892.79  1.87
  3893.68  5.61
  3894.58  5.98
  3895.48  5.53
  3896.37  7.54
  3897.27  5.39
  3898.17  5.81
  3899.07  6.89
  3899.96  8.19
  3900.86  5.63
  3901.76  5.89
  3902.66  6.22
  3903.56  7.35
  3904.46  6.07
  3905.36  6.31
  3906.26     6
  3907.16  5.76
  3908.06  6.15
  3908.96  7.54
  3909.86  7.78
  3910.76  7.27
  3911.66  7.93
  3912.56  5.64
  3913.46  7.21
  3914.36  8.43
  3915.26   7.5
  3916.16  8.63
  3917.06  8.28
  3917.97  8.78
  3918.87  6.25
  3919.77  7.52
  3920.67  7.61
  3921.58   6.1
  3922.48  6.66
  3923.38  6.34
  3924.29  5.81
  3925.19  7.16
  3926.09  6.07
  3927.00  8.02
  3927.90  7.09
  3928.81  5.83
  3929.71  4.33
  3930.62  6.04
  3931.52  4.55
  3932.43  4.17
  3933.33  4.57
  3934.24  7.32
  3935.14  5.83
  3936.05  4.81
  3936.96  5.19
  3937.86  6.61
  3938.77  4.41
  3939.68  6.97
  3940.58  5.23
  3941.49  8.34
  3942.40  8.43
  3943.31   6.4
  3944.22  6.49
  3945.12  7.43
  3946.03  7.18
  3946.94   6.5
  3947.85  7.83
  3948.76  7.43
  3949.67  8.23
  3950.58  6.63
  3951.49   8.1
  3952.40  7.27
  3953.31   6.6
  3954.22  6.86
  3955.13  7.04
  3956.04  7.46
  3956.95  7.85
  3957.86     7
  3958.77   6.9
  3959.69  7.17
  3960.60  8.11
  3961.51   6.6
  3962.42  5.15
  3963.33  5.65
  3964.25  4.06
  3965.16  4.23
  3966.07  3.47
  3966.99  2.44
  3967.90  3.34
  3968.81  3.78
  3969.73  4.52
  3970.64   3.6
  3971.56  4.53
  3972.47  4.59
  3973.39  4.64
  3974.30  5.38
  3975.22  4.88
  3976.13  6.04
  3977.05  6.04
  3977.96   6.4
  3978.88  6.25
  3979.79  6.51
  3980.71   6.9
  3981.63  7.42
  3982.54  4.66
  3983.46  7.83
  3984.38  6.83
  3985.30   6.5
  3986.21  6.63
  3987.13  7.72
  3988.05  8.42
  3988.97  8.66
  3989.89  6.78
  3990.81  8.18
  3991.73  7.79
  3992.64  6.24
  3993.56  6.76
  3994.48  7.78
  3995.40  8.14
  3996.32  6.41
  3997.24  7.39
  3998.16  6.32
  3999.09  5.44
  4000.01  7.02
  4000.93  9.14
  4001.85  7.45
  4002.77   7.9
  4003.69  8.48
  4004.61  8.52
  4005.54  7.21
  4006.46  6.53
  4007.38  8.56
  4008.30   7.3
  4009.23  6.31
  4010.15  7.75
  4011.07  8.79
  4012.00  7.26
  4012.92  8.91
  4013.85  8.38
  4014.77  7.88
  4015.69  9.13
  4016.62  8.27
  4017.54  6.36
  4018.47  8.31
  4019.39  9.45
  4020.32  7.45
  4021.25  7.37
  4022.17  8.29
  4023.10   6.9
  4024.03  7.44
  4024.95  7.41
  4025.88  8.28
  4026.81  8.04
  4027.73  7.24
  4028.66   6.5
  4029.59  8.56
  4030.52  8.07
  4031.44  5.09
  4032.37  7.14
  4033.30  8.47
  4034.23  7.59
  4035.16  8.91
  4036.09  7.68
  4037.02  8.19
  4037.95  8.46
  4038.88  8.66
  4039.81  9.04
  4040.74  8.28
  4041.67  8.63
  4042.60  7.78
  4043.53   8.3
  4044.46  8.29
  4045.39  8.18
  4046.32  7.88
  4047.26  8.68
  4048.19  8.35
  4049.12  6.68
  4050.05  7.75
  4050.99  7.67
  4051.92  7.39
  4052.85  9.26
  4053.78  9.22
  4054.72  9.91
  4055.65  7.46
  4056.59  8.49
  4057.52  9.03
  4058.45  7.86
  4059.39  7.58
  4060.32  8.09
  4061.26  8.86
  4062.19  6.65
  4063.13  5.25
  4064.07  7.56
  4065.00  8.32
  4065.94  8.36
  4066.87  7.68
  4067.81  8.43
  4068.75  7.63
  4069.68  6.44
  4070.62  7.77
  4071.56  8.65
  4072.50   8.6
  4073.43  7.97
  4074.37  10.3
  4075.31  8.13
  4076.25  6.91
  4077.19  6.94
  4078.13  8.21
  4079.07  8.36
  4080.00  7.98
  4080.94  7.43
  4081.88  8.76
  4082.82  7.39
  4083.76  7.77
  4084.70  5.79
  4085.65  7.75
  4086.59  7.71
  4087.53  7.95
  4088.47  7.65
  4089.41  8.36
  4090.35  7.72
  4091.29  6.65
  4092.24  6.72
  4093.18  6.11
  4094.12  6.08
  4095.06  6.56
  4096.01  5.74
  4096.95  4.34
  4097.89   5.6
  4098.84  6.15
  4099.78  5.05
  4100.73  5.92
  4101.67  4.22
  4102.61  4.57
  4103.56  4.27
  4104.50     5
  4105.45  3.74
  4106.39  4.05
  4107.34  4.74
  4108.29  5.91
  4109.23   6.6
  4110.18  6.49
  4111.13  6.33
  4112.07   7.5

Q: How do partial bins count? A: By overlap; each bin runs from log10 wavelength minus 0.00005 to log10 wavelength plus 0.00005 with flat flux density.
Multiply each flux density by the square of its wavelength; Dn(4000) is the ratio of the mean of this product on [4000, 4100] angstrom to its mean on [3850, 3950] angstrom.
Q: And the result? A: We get 1.3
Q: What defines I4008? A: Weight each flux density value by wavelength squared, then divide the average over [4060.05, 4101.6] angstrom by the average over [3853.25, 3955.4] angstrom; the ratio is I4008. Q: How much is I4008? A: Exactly 1.2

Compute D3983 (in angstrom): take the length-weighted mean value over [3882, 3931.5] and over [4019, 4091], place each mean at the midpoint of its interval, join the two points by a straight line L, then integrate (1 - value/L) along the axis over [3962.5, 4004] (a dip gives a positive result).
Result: 5.4 angstrom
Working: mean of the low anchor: 6.21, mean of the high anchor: 7.92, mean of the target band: 6.19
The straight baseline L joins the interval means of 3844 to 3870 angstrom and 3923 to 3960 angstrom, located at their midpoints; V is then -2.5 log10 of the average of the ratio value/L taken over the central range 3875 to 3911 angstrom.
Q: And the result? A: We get 0.191 mag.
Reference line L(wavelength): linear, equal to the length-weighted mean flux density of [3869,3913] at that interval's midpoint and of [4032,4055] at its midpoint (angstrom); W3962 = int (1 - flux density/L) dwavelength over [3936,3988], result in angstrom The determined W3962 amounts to 6.5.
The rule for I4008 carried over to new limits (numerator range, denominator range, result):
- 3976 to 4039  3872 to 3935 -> 1.28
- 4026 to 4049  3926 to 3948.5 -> 1.35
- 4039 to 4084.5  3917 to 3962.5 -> 1.28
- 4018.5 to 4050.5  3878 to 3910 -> 1.49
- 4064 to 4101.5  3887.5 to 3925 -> 1.26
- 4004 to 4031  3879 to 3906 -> 1.50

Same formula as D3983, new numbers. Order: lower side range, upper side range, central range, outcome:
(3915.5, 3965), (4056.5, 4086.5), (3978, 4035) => -1.9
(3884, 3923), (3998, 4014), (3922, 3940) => 1.9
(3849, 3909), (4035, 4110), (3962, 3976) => 5.2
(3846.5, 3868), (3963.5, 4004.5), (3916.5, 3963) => -0.6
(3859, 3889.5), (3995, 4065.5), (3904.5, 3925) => -0.5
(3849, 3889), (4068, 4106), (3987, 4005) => -1.9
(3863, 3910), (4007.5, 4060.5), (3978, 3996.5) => 0.8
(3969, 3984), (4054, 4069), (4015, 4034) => -2.1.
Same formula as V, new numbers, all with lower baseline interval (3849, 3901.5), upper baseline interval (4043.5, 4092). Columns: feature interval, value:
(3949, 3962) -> -0.03 mag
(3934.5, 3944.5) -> 0.11 mag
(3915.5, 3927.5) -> -0.06 mag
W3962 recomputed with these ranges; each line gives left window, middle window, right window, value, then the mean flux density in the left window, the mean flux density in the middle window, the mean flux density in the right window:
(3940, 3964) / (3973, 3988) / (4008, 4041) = 2.07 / 7.05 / 6.36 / 7.86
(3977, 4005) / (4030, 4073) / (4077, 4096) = -4.17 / 7.19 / 8.01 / 7.36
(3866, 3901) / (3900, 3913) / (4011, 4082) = -0.59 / 6.03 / 6.59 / 7.99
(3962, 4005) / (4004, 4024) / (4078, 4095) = -3.83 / 6.23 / 7.85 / 7.43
